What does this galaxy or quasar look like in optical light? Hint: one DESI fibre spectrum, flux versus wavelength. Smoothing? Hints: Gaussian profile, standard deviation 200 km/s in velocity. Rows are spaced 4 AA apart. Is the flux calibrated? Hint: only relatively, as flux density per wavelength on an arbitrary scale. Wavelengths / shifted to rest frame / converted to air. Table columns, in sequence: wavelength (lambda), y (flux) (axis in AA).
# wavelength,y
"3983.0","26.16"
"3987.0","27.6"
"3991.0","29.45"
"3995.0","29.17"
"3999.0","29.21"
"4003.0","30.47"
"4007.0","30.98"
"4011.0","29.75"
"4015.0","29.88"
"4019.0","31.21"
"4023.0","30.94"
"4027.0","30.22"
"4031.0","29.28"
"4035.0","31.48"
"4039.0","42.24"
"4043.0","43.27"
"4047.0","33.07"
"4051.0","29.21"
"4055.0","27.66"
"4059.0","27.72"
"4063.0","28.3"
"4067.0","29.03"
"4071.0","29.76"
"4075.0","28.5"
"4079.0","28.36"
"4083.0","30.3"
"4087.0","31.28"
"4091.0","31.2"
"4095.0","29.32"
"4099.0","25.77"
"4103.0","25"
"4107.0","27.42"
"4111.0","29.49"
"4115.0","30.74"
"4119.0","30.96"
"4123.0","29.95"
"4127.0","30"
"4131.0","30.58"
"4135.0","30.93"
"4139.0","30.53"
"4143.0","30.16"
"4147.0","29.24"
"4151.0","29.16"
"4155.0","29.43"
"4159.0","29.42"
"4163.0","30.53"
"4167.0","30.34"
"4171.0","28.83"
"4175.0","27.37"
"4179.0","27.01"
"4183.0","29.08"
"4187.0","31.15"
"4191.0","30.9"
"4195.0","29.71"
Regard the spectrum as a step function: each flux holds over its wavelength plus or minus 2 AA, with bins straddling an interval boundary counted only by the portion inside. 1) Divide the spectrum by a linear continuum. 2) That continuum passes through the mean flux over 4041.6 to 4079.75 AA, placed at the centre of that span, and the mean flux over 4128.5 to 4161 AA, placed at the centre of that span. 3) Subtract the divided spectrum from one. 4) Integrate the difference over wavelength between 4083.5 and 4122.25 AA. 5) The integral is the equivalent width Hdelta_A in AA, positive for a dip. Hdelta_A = 1.34 AA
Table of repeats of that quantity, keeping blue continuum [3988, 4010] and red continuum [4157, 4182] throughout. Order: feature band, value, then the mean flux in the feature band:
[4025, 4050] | -4.3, 34.7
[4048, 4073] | 0.6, 28.8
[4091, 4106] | 1.0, 27.3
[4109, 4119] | -0.4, 30.3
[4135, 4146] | -0.5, 30.4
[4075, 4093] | -0.5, 30.1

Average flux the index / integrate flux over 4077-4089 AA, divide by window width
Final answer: 30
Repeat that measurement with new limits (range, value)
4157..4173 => 29.8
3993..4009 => 30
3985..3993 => 28.5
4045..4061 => 29.4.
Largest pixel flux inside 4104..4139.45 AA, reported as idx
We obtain 30.96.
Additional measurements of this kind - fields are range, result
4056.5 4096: 31.28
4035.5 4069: 43.27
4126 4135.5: 30.93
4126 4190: 31.15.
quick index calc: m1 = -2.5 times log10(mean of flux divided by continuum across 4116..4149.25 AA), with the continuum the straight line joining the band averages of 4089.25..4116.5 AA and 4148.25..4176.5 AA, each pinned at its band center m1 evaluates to -0.05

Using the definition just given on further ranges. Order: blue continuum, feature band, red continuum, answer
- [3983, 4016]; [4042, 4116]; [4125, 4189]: -0.003 mag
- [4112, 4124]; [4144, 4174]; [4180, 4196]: 0.026 mag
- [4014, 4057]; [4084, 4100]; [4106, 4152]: 0.049 mag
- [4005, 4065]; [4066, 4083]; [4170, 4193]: 0.069 mag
